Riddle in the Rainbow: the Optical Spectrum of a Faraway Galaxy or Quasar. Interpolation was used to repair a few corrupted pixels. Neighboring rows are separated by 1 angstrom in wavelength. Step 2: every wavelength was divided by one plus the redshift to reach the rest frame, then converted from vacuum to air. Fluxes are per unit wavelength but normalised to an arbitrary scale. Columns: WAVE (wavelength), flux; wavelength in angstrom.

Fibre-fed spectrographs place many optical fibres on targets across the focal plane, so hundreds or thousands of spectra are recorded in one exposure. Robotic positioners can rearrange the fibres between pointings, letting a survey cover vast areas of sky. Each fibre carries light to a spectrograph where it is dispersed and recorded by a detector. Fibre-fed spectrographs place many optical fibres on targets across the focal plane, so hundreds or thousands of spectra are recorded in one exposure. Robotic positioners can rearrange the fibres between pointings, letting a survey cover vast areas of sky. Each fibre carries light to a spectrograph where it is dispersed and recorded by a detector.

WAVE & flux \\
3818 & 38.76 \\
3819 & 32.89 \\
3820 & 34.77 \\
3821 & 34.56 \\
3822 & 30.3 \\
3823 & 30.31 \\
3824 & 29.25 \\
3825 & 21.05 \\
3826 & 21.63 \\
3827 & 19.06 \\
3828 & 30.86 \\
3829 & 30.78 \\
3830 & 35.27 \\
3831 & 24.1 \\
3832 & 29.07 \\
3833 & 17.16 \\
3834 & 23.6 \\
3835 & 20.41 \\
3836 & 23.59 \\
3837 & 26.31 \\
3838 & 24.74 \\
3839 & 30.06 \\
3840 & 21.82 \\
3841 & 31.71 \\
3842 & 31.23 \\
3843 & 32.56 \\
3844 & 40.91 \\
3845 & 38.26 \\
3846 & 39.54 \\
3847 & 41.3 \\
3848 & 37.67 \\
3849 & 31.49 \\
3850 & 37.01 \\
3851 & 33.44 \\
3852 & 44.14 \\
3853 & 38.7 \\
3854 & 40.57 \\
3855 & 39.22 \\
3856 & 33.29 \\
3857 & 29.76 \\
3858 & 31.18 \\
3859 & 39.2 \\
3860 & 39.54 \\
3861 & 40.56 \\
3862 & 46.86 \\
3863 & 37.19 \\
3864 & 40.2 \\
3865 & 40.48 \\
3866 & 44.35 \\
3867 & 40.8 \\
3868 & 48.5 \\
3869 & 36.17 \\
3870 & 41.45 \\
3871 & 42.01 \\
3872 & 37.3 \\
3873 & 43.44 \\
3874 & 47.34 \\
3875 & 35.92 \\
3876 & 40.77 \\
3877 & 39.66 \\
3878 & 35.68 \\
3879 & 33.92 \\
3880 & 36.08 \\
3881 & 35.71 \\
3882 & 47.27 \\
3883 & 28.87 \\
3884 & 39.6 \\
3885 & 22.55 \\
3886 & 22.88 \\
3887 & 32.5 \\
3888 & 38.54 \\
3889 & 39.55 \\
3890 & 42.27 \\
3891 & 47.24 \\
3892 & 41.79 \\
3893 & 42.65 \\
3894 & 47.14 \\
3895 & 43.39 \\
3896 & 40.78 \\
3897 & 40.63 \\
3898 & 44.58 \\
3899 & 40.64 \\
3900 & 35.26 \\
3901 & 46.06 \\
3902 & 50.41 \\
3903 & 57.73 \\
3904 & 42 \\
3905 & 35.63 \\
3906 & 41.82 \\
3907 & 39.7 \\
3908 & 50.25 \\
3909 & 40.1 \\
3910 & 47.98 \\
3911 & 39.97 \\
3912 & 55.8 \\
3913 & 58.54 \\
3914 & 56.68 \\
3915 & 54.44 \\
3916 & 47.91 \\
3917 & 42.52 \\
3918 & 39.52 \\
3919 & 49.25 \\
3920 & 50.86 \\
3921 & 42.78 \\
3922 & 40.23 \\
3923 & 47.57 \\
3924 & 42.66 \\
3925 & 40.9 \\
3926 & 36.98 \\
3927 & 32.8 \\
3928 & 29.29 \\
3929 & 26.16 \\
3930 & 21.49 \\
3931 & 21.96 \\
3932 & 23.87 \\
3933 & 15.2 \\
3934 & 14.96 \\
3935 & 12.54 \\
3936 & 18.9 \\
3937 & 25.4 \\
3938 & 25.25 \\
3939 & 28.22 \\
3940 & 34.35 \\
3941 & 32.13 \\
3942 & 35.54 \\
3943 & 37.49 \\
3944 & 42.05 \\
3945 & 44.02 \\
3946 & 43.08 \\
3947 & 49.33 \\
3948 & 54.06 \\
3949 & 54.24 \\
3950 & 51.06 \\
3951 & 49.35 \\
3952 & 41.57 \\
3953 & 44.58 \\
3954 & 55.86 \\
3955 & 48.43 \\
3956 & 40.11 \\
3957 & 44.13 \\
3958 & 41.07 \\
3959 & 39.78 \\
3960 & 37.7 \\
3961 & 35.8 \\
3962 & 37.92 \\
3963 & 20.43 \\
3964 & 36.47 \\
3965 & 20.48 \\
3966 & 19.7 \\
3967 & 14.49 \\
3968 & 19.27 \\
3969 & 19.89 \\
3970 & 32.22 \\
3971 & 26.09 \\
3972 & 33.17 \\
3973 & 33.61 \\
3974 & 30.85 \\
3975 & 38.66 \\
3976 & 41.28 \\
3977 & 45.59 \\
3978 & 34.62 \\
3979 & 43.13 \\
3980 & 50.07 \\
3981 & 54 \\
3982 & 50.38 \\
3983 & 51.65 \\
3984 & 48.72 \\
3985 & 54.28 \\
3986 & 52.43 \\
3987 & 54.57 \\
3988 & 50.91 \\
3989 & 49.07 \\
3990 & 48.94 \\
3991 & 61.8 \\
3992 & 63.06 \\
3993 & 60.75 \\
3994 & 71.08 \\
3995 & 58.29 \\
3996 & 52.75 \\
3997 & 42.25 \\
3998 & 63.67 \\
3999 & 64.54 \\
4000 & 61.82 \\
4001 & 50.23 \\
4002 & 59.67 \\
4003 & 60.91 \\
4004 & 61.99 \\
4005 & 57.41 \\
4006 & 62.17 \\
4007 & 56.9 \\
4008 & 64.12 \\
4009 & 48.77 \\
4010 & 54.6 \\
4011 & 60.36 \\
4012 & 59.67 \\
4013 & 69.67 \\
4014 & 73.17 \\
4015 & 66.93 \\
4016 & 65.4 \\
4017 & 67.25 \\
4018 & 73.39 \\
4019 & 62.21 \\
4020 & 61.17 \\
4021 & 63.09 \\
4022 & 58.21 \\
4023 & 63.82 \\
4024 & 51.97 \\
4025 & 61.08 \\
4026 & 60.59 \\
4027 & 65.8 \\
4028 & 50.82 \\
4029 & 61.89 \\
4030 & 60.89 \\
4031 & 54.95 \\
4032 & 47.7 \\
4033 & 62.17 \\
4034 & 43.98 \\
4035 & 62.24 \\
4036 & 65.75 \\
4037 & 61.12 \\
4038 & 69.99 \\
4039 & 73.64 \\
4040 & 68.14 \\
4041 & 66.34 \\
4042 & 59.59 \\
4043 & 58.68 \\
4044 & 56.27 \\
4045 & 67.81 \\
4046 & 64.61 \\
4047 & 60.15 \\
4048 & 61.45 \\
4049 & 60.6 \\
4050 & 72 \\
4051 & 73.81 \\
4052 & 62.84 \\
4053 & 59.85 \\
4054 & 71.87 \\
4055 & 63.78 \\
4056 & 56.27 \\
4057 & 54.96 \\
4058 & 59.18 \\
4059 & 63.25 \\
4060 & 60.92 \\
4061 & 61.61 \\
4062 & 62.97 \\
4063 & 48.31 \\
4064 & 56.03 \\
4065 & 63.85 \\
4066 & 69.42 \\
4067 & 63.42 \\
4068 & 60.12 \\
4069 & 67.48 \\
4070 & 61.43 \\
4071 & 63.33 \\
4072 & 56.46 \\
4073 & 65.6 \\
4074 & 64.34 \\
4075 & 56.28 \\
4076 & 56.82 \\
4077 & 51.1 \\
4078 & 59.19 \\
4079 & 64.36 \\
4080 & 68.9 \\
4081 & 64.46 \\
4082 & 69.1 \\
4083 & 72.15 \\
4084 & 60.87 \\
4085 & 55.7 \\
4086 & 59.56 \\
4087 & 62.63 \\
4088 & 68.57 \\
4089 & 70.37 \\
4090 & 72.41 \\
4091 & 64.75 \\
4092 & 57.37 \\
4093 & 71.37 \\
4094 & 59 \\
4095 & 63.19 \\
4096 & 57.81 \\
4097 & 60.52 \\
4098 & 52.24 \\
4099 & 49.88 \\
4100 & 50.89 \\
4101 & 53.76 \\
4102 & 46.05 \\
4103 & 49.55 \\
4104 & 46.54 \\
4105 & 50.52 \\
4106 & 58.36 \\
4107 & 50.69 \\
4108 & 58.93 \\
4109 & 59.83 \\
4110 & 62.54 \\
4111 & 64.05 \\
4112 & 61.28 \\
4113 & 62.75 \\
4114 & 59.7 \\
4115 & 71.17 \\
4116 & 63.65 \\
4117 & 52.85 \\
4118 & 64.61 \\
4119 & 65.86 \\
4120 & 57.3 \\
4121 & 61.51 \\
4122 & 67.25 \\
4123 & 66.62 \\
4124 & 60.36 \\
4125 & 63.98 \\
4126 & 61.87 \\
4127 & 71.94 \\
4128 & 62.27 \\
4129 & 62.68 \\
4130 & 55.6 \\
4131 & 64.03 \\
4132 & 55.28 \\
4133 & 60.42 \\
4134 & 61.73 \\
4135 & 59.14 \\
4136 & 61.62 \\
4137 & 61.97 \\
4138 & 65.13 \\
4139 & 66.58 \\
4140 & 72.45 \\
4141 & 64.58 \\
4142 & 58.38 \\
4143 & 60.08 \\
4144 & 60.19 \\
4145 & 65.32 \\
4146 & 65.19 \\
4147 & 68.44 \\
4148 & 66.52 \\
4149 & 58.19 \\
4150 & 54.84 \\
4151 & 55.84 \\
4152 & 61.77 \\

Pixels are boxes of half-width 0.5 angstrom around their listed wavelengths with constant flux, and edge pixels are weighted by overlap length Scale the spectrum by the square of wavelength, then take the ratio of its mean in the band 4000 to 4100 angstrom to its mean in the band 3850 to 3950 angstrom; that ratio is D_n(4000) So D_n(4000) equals 1.7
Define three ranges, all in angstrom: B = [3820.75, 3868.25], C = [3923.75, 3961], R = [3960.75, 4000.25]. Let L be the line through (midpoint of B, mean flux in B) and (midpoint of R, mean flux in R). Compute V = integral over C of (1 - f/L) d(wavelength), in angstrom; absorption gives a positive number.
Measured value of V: 4.35 angstrom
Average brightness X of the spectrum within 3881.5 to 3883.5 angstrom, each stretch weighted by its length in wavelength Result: 38.1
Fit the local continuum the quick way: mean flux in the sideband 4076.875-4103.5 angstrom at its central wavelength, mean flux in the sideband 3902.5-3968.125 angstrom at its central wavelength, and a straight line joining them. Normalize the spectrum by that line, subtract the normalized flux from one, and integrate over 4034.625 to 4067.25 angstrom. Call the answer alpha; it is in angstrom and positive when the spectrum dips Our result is -4.8 angstrom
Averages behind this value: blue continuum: 38.3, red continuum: 60.7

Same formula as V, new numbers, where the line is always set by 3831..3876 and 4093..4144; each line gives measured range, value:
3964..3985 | 5.0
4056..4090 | -3.7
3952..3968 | 3.5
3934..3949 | 3.2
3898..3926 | -3.2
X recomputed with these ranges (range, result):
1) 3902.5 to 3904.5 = 49.9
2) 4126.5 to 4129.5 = 65.6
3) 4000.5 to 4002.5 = 55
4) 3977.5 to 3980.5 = 42.6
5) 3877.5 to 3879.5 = 34.8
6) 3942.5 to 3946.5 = 41.7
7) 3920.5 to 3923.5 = 43.5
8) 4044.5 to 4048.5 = 63.5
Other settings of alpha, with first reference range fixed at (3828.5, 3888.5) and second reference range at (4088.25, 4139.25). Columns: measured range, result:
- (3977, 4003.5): -3.25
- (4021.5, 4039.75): -2.69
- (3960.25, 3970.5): 4.43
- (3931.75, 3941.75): 4.57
